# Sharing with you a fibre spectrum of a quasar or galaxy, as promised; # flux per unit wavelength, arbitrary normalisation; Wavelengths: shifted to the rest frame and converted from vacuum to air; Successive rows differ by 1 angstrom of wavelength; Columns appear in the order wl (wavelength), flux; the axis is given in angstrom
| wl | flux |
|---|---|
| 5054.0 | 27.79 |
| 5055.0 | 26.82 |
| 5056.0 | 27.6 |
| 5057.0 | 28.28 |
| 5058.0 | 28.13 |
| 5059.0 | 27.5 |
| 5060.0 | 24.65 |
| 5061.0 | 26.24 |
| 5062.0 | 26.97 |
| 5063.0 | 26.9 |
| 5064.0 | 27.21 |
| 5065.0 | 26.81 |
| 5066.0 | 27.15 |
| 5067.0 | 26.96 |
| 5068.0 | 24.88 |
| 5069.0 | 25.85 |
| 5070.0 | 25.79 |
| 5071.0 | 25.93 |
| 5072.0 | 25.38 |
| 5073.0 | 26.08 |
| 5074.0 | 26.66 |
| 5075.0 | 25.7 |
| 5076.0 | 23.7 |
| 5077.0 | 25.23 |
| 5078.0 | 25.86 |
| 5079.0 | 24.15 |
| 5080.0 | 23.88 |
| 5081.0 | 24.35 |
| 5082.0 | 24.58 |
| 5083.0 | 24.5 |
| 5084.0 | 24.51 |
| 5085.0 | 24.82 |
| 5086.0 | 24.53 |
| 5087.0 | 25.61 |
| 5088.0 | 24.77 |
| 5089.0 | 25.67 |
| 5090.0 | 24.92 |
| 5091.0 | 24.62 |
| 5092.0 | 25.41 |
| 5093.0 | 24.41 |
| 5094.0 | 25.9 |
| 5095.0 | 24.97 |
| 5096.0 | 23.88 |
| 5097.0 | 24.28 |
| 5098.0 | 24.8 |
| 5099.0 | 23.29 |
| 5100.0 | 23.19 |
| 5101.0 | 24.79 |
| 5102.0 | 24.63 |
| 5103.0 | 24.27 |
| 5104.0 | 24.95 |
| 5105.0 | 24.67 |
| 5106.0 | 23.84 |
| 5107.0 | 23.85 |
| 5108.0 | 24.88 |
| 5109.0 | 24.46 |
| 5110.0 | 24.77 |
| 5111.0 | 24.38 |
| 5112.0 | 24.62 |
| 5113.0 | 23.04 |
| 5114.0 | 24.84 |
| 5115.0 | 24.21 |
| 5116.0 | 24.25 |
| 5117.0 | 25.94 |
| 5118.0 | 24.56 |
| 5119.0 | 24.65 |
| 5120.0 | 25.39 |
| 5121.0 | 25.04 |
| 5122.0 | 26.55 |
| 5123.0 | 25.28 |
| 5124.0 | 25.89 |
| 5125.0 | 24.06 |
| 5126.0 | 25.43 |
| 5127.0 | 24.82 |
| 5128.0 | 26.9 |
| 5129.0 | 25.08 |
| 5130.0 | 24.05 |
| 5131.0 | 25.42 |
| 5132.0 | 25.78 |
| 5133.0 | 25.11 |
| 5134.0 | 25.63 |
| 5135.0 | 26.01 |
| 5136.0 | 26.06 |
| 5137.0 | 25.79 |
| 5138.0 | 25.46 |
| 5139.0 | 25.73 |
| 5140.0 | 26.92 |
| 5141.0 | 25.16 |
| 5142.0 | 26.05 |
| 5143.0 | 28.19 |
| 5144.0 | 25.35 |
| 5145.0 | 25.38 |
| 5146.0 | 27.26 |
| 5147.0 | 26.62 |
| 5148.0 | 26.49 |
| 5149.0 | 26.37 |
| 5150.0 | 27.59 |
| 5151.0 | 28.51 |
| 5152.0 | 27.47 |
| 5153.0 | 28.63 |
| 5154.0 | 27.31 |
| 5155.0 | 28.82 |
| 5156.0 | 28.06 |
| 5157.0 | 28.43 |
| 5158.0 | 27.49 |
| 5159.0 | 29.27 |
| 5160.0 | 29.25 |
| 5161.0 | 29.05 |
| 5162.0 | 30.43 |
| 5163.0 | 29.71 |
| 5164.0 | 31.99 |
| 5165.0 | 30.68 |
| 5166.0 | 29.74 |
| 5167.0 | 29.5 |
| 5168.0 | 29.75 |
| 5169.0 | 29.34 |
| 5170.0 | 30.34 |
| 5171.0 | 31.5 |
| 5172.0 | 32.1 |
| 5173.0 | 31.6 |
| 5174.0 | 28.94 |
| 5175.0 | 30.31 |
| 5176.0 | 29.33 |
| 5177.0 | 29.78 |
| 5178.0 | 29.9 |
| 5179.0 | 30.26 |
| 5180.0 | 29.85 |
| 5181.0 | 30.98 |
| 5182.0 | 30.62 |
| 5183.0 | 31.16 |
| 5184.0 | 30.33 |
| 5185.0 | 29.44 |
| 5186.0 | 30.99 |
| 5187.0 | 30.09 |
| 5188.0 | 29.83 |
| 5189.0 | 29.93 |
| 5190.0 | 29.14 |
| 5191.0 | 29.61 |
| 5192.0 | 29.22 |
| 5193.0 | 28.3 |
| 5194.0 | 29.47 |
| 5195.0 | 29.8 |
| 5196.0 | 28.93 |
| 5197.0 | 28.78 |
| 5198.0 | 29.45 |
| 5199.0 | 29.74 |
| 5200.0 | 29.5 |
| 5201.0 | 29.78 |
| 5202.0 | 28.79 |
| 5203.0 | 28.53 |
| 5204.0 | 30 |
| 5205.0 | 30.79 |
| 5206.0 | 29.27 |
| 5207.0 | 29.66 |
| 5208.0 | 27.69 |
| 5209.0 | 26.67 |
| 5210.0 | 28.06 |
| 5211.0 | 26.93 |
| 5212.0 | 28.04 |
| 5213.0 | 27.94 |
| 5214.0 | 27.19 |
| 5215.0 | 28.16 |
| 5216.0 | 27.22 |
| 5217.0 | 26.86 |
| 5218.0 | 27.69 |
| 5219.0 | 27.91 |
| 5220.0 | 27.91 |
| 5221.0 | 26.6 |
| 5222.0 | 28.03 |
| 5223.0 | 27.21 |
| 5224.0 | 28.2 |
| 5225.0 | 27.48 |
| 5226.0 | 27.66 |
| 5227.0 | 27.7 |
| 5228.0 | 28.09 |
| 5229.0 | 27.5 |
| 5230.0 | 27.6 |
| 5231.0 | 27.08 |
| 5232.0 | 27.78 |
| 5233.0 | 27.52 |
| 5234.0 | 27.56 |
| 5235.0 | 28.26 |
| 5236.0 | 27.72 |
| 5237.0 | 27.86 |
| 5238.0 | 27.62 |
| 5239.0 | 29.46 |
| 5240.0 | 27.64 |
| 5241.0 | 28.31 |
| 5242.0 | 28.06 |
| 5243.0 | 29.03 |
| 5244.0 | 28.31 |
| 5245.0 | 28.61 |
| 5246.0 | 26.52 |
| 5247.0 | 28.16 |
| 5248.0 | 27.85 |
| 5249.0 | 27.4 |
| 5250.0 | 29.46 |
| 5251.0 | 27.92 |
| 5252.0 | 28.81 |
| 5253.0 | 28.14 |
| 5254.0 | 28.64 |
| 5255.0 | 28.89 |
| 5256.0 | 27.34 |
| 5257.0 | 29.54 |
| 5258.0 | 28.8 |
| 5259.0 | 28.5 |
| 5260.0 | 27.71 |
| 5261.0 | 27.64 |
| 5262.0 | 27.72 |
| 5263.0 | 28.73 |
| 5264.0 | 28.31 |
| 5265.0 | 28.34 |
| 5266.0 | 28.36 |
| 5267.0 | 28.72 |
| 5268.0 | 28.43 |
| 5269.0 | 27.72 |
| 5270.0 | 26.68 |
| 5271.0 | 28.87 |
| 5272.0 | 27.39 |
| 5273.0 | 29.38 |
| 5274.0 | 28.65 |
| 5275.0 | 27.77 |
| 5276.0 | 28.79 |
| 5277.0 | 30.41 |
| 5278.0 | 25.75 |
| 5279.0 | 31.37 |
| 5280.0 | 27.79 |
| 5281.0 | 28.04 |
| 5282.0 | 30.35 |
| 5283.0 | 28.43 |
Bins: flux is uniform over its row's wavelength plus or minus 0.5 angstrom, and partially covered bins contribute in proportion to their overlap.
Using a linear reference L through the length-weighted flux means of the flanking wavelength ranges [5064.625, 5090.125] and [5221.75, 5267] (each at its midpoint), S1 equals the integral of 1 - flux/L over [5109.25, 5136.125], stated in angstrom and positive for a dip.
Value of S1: 1.0 angstrom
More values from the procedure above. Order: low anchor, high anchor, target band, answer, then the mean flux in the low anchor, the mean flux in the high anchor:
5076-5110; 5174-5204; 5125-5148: 0.96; 24.6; 29.7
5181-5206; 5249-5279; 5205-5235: 1.47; 29.7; 28.4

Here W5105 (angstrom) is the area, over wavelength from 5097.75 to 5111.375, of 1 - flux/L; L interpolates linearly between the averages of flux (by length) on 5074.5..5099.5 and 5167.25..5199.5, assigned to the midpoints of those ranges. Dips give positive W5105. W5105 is 0.7 angstrom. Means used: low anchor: 24.7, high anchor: 30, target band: 24.3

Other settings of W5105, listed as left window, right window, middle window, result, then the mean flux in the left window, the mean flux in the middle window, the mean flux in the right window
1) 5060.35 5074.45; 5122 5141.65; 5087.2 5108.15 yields 1.1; 26.3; 24.6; 25.5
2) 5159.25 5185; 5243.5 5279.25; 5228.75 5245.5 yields 0.5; 30.2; 28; 28.3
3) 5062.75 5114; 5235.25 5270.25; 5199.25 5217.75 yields -0.7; 25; 28.4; 28.2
